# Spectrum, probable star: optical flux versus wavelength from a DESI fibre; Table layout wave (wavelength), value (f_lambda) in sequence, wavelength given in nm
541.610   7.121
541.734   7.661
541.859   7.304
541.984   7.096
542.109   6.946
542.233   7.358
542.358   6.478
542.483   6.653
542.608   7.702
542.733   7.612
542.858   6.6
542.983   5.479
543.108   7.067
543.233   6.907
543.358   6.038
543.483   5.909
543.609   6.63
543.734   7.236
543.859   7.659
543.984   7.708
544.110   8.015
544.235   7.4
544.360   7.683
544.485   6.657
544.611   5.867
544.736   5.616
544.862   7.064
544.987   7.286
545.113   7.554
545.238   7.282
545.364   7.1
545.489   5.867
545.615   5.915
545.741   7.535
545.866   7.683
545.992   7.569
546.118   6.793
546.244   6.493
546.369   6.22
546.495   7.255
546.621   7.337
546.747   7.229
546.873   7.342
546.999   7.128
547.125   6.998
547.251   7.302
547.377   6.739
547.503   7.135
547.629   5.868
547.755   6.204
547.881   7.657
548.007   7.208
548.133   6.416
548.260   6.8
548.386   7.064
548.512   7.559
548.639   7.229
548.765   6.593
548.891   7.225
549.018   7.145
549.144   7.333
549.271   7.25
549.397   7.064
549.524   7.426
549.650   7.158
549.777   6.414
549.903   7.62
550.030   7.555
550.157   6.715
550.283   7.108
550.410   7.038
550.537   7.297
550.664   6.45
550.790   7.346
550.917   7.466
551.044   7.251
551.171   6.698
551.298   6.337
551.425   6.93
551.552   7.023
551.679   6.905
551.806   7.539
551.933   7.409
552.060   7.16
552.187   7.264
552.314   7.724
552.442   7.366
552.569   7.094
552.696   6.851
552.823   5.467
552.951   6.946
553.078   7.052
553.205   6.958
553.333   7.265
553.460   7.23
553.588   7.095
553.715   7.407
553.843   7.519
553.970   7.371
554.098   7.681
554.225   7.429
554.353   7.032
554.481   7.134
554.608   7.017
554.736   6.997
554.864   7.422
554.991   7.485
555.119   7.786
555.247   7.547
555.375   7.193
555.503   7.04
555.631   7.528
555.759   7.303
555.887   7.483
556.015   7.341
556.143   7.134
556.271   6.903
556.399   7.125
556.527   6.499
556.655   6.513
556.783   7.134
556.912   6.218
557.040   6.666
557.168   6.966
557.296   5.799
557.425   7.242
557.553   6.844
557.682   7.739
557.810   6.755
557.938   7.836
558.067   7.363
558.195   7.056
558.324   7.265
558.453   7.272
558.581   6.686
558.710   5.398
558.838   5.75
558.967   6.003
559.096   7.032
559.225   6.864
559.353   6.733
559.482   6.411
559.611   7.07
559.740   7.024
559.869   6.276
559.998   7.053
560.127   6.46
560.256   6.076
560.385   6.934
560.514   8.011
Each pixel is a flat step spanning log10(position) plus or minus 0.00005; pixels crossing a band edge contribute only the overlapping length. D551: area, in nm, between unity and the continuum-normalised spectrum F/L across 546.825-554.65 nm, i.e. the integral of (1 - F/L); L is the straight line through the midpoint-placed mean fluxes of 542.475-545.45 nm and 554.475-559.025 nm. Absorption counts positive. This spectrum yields -0.13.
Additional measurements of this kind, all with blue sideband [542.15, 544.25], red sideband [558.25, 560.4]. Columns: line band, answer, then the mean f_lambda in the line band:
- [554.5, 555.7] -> -0.114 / 7.33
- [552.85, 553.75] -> -0.044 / 7.06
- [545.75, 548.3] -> -0.040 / 6.98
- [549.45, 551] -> -0.076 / 7.13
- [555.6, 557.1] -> -0.070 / 6.98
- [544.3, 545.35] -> 0.006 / 6.88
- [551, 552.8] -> -0.082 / 7.07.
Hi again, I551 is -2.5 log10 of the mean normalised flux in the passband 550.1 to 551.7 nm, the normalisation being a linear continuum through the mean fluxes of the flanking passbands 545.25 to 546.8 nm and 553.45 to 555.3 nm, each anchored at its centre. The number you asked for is 0.03 mag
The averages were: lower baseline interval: 6.92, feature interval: 6.97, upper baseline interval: 7.35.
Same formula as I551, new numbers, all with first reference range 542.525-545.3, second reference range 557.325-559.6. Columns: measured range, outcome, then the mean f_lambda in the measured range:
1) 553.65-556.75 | -0.06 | 7.25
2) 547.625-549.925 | -0.02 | 7.03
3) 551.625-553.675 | -0.03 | 7.09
